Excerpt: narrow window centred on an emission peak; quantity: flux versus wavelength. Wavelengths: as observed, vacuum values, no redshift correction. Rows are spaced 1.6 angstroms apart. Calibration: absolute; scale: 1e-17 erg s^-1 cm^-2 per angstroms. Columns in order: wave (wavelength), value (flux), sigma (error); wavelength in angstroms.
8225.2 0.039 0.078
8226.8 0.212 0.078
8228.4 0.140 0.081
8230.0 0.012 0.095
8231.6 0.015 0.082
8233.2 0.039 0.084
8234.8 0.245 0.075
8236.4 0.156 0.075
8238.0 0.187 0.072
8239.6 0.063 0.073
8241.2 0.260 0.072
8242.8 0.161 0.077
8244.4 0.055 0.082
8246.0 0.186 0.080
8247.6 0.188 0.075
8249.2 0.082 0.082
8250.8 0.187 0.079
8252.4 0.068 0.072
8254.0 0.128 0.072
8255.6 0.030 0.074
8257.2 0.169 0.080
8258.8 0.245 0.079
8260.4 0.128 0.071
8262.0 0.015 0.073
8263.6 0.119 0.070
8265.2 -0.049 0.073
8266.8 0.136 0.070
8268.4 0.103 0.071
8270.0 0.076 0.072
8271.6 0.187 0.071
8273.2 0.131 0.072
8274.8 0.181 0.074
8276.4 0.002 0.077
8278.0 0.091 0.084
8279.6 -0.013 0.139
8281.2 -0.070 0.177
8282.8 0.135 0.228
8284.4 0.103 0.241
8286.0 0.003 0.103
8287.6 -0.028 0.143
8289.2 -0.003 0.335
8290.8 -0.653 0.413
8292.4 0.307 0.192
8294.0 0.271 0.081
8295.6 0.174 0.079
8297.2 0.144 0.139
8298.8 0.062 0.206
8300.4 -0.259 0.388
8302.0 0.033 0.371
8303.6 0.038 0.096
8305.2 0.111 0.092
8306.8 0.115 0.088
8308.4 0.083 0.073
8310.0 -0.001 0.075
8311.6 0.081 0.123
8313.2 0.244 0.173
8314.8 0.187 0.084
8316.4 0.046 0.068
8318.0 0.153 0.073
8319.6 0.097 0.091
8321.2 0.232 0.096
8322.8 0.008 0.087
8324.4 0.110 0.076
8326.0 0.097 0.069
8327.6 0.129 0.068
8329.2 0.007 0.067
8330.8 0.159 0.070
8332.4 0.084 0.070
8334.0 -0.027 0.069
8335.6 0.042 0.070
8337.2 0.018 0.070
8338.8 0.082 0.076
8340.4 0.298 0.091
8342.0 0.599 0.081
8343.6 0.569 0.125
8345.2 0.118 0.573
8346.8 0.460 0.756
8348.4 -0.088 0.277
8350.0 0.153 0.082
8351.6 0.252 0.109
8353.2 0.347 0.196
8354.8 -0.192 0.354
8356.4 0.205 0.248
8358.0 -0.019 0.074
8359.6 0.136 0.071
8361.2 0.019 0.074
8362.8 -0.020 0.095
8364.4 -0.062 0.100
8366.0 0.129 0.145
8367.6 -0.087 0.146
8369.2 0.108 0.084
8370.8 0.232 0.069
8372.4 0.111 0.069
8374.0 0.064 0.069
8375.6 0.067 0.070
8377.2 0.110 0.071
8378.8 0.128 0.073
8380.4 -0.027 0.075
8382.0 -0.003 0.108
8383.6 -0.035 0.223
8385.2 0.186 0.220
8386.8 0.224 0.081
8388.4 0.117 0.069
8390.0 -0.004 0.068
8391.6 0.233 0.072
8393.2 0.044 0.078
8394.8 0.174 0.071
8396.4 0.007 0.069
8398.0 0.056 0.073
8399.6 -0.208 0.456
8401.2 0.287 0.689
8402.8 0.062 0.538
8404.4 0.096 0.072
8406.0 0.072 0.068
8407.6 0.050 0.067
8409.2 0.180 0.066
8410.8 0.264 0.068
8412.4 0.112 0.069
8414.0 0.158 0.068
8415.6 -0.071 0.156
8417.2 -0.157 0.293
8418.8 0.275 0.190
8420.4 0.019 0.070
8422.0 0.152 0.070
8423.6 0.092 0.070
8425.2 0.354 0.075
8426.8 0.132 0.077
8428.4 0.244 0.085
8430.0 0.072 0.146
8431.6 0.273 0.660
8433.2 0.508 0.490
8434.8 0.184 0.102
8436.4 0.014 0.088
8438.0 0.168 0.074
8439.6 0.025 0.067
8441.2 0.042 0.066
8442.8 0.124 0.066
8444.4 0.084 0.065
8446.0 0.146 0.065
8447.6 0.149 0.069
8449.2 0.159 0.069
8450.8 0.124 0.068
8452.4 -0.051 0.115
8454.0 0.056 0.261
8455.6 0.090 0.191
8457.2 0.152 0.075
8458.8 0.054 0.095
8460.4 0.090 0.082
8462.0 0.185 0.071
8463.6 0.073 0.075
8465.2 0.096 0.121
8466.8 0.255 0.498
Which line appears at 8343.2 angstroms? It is H-gamma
